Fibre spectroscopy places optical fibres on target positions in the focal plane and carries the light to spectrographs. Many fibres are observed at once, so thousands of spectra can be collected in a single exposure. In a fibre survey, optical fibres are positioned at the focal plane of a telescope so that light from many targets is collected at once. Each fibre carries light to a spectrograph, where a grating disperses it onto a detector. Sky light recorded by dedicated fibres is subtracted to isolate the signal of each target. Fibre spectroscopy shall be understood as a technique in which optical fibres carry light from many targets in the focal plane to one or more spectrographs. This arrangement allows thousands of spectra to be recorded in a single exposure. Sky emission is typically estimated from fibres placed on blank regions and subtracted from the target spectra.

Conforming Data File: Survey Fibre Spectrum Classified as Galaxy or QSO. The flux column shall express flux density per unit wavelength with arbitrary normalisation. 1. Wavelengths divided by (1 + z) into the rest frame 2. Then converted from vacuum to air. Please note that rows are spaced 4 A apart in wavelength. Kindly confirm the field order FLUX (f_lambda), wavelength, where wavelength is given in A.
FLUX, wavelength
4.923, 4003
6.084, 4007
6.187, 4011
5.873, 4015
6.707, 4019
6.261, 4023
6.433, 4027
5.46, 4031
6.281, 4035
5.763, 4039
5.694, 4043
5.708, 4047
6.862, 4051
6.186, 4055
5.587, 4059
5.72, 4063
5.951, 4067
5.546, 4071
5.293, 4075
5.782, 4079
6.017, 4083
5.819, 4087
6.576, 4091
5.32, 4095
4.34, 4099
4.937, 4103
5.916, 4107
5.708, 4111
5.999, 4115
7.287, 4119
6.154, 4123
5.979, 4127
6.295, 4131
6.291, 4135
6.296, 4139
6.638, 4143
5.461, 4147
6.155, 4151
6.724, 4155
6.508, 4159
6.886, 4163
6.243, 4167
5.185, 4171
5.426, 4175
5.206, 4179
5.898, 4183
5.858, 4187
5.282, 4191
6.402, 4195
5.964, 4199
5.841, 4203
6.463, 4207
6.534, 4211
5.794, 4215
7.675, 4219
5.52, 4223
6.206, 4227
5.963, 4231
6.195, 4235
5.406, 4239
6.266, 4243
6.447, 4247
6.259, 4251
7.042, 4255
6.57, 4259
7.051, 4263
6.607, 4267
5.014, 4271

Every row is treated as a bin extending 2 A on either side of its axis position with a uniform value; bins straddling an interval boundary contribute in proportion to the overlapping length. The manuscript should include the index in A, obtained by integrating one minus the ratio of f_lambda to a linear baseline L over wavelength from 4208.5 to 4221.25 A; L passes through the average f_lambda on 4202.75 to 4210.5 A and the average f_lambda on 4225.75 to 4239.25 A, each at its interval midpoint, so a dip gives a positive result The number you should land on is -0.9 A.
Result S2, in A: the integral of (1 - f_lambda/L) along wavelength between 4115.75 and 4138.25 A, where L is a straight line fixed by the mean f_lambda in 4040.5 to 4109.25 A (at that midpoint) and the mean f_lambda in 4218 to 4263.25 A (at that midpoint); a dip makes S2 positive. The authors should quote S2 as -1.8 A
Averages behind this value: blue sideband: 5.72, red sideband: 6.33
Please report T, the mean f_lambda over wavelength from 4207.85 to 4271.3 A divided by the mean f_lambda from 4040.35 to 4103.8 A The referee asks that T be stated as 1.10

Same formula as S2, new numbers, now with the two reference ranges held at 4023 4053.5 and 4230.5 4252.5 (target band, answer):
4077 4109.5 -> 2.5 A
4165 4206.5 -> 2.2 A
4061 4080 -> 1.3 A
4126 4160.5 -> -1.1 A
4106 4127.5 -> -0.5 A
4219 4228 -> -0.2 A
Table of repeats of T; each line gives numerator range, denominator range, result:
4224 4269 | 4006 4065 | 1.05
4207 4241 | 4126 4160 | 0.99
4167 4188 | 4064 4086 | 0.97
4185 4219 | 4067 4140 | 1.04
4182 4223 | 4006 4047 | 1.01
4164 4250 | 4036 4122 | 1.03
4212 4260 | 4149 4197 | 1.05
